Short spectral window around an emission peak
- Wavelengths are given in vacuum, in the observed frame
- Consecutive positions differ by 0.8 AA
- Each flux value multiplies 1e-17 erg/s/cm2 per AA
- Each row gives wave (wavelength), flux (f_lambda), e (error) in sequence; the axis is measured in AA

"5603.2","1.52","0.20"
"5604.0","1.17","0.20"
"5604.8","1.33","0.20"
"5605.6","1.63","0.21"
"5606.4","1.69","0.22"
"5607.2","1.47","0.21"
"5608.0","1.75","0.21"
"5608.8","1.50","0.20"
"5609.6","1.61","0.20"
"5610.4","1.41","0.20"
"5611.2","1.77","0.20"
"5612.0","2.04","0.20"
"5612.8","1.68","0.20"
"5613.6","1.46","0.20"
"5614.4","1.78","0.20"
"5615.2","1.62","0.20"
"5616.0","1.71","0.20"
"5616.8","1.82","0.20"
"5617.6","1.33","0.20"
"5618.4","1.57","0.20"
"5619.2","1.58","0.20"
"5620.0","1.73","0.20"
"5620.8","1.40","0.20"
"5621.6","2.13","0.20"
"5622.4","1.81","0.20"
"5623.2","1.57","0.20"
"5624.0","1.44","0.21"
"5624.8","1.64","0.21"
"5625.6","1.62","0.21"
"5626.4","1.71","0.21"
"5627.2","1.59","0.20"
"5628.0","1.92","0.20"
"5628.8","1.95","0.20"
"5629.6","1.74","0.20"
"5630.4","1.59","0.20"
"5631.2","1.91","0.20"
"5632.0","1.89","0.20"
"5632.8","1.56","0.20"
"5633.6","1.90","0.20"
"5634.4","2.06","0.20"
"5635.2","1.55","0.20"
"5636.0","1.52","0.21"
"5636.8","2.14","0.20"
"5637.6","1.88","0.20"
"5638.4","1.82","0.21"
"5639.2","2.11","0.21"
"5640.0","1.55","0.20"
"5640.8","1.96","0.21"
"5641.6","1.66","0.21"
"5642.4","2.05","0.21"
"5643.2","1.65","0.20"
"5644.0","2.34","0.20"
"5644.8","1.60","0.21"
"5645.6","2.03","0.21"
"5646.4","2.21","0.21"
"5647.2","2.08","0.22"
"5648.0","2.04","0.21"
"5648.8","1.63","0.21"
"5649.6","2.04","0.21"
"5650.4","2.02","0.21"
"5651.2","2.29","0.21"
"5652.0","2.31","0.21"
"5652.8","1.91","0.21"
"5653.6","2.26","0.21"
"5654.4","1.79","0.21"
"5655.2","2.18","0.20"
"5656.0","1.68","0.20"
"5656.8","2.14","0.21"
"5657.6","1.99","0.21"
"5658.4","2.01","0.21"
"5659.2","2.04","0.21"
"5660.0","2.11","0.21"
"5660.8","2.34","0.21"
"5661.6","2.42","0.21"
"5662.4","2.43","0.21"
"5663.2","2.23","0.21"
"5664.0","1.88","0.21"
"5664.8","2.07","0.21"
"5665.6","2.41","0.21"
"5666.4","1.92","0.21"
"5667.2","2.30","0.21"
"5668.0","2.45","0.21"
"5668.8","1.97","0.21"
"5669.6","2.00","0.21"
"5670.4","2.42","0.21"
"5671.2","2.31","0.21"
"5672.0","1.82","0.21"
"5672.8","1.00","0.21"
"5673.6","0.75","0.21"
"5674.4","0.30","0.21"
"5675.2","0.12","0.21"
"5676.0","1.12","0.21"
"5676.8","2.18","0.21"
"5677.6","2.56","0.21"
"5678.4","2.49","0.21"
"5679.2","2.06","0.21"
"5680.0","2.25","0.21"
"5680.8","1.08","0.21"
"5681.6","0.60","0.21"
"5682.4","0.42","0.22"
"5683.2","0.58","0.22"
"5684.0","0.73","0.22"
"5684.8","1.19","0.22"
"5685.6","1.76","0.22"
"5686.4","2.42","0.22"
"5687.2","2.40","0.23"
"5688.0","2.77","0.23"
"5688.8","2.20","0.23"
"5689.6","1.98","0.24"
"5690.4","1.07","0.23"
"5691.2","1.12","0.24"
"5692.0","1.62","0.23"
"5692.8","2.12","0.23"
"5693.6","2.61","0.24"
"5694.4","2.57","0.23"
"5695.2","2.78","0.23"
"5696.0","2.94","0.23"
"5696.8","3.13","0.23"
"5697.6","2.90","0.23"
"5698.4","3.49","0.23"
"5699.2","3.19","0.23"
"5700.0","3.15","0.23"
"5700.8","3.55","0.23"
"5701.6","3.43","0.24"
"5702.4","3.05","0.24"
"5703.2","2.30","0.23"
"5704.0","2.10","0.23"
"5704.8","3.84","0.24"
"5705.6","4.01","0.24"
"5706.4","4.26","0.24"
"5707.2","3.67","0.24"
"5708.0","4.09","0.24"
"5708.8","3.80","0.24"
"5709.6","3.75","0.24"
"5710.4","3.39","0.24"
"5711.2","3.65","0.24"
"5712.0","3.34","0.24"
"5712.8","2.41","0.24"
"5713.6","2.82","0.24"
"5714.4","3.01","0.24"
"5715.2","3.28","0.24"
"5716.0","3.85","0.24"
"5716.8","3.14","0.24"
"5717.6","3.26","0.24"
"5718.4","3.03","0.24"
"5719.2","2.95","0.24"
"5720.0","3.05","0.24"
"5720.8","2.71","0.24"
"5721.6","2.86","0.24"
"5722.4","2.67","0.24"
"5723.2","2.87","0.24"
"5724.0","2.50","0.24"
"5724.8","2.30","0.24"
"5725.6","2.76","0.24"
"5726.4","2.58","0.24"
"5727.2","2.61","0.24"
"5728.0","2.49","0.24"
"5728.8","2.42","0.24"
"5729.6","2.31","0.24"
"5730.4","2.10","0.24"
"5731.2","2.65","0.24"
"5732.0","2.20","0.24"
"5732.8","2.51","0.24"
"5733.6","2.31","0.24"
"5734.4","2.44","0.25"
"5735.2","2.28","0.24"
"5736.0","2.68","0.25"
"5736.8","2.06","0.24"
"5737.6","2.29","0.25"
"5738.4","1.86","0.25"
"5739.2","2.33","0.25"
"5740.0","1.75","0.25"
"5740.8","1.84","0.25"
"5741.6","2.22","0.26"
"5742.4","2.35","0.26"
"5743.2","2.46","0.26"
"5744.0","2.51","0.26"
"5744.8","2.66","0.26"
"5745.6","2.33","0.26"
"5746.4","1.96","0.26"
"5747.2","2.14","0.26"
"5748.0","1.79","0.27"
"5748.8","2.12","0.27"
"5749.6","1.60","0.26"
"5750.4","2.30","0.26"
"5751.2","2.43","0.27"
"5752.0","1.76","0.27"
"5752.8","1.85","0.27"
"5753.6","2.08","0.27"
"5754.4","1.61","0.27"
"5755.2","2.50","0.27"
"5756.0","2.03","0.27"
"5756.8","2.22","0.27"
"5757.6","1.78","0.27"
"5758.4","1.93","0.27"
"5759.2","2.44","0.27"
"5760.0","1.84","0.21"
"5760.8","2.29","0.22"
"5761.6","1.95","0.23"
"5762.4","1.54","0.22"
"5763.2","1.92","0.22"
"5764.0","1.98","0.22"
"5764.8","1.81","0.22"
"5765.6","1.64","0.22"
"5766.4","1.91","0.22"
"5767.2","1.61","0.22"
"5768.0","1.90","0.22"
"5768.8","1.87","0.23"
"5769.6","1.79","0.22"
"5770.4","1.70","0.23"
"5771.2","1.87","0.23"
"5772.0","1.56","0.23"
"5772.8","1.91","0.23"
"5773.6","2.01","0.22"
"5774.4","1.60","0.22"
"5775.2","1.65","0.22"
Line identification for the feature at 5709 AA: C IV 1549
